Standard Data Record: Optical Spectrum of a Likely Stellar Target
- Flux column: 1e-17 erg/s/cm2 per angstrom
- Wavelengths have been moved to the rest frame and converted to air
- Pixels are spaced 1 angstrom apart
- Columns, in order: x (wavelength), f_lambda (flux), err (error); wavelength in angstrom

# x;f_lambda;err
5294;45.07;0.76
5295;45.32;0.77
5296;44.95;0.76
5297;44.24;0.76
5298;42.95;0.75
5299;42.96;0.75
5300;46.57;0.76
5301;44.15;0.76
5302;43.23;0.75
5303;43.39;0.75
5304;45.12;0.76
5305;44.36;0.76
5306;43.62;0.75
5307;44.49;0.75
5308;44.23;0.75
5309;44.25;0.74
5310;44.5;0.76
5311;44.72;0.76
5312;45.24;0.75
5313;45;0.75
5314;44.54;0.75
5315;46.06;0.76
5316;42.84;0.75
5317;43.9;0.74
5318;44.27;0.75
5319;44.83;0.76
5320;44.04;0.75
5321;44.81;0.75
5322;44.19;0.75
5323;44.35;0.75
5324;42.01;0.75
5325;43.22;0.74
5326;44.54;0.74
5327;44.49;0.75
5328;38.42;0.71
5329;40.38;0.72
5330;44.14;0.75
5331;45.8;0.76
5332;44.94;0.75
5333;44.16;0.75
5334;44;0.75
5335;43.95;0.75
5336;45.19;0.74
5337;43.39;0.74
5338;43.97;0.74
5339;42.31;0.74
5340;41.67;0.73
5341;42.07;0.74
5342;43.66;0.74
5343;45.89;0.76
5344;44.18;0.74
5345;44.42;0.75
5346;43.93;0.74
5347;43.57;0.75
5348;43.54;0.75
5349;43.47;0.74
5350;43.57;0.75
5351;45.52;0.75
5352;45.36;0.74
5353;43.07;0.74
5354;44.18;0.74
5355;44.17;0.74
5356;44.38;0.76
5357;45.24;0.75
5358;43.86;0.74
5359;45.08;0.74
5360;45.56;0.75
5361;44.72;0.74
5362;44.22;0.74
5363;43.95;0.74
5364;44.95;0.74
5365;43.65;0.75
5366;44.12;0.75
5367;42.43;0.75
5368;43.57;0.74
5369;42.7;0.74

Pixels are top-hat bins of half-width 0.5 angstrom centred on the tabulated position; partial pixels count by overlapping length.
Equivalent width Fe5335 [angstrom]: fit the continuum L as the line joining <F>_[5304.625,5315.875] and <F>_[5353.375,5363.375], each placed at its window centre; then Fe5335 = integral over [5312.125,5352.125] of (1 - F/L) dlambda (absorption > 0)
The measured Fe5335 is 0.6 angstrom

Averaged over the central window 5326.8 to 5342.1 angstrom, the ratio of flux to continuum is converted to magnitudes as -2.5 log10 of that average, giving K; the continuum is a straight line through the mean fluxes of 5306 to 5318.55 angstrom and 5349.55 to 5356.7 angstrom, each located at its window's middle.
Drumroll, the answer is 0.029 mag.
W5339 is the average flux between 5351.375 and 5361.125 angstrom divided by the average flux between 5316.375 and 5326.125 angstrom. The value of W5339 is 1.01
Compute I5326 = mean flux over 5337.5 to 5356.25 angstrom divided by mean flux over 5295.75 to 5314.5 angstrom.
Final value 0.99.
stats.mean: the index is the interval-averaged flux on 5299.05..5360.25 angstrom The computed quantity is 44.1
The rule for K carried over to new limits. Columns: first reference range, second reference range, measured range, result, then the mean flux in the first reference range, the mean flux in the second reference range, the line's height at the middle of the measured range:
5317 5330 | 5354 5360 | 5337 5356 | 0.01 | 43.4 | 44.6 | 44.2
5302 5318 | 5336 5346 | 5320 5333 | 0.01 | 44.4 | 43.6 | 44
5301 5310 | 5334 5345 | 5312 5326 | -0.01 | 44.1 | 43.7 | 43.9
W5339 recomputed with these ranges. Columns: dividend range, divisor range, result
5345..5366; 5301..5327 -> 1.00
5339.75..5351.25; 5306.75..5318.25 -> 0.98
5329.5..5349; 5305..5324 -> 0.99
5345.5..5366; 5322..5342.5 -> 1.02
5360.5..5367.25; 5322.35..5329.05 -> 1.03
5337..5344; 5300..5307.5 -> 0.98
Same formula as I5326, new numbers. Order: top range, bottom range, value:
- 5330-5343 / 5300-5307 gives 0.99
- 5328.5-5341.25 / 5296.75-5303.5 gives 0.99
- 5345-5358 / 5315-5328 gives 1.01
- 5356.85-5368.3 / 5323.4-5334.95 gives 1.02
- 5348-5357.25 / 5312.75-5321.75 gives 1.00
